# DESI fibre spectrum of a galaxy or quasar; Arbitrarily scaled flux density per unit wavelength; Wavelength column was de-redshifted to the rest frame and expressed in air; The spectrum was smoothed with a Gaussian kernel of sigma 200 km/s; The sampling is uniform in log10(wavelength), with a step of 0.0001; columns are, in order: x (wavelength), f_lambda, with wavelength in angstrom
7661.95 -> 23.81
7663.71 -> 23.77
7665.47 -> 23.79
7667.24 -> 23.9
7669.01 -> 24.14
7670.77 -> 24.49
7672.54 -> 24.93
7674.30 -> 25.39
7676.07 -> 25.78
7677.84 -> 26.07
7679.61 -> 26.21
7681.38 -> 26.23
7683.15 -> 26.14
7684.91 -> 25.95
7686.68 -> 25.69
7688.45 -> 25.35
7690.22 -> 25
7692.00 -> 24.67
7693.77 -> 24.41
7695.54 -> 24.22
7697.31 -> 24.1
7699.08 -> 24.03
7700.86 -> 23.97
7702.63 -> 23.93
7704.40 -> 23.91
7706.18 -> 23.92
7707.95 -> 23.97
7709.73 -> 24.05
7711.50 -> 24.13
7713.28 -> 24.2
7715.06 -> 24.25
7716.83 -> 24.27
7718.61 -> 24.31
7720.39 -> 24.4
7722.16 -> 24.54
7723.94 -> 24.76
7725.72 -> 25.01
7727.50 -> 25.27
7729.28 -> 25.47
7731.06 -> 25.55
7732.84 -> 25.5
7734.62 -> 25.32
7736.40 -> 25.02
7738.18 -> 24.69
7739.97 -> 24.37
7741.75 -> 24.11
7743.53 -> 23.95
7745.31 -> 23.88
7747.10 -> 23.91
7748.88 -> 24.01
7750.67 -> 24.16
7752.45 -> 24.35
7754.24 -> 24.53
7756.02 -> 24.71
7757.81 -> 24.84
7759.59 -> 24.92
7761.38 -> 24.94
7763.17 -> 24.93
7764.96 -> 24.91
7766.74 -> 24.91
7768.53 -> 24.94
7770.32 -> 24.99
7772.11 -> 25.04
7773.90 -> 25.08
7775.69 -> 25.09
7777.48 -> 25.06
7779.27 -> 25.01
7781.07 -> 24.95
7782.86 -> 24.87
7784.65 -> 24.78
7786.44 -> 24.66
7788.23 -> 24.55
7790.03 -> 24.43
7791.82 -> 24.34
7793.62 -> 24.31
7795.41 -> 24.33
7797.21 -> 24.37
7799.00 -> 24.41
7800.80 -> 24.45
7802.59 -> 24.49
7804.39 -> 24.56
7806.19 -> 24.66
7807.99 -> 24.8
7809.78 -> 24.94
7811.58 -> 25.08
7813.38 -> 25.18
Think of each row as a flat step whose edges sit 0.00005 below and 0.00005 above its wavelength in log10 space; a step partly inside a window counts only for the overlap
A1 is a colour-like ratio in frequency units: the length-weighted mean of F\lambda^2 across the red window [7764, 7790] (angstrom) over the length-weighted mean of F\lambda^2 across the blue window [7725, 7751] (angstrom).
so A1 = 1.0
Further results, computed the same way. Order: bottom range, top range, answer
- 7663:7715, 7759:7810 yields 1.03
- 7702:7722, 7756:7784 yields 1.05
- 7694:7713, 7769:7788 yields 1.06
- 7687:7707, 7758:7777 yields 1.04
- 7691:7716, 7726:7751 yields 1.03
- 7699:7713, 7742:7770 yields 1.04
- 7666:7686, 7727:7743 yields 1.00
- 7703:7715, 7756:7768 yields 1.05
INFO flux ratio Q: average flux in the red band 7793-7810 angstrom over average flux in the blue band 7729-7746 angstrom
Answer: 0.99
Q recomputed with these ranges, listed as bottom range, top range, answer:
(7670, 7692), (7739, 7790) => 0.96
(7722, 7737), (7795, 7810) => 0.97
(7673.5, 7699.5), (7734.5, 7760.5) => 0.97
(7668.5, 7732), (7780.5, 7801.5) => 0.99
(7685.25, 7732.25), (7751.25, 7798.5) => 1.01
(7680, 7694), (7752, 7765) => 0.97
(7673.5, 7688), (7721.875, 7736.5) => 0.97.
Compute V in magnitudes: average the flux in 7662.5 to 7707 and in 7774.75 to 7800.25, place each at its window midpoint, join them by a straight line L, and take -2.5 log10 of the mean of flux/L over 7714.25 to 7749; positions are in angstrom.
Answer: 0.004 mag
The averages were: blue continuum 24.8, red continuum 24.6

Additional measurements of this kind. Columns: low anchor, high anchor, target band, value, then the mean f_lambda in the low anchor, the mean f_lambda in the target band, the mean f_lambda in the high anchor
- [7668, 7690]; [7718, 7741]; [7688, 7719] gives 0.04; 25.5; 24.2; 24.9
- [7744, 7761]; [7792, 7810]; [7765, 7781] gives -0.03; 24.4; 25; 24.5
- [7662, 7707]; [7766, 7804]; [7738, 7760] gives 0.02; 24.8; 24.3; 24.7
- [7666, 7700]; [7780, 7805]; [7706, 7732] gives 0.01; 25.1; 24.6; 24.5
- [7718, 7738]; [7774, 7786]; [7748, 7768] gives 0.01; 25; 24.7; 25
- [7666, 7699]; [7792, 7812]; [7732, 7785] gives 0.00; 25.1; 24.7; 24.6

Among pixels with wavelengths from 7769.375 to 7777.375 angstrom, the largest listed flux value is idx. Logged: 25.09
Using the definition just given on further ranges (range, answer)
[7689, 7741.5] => 25.55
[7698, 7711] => 24.05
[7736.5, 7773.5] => 25.04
